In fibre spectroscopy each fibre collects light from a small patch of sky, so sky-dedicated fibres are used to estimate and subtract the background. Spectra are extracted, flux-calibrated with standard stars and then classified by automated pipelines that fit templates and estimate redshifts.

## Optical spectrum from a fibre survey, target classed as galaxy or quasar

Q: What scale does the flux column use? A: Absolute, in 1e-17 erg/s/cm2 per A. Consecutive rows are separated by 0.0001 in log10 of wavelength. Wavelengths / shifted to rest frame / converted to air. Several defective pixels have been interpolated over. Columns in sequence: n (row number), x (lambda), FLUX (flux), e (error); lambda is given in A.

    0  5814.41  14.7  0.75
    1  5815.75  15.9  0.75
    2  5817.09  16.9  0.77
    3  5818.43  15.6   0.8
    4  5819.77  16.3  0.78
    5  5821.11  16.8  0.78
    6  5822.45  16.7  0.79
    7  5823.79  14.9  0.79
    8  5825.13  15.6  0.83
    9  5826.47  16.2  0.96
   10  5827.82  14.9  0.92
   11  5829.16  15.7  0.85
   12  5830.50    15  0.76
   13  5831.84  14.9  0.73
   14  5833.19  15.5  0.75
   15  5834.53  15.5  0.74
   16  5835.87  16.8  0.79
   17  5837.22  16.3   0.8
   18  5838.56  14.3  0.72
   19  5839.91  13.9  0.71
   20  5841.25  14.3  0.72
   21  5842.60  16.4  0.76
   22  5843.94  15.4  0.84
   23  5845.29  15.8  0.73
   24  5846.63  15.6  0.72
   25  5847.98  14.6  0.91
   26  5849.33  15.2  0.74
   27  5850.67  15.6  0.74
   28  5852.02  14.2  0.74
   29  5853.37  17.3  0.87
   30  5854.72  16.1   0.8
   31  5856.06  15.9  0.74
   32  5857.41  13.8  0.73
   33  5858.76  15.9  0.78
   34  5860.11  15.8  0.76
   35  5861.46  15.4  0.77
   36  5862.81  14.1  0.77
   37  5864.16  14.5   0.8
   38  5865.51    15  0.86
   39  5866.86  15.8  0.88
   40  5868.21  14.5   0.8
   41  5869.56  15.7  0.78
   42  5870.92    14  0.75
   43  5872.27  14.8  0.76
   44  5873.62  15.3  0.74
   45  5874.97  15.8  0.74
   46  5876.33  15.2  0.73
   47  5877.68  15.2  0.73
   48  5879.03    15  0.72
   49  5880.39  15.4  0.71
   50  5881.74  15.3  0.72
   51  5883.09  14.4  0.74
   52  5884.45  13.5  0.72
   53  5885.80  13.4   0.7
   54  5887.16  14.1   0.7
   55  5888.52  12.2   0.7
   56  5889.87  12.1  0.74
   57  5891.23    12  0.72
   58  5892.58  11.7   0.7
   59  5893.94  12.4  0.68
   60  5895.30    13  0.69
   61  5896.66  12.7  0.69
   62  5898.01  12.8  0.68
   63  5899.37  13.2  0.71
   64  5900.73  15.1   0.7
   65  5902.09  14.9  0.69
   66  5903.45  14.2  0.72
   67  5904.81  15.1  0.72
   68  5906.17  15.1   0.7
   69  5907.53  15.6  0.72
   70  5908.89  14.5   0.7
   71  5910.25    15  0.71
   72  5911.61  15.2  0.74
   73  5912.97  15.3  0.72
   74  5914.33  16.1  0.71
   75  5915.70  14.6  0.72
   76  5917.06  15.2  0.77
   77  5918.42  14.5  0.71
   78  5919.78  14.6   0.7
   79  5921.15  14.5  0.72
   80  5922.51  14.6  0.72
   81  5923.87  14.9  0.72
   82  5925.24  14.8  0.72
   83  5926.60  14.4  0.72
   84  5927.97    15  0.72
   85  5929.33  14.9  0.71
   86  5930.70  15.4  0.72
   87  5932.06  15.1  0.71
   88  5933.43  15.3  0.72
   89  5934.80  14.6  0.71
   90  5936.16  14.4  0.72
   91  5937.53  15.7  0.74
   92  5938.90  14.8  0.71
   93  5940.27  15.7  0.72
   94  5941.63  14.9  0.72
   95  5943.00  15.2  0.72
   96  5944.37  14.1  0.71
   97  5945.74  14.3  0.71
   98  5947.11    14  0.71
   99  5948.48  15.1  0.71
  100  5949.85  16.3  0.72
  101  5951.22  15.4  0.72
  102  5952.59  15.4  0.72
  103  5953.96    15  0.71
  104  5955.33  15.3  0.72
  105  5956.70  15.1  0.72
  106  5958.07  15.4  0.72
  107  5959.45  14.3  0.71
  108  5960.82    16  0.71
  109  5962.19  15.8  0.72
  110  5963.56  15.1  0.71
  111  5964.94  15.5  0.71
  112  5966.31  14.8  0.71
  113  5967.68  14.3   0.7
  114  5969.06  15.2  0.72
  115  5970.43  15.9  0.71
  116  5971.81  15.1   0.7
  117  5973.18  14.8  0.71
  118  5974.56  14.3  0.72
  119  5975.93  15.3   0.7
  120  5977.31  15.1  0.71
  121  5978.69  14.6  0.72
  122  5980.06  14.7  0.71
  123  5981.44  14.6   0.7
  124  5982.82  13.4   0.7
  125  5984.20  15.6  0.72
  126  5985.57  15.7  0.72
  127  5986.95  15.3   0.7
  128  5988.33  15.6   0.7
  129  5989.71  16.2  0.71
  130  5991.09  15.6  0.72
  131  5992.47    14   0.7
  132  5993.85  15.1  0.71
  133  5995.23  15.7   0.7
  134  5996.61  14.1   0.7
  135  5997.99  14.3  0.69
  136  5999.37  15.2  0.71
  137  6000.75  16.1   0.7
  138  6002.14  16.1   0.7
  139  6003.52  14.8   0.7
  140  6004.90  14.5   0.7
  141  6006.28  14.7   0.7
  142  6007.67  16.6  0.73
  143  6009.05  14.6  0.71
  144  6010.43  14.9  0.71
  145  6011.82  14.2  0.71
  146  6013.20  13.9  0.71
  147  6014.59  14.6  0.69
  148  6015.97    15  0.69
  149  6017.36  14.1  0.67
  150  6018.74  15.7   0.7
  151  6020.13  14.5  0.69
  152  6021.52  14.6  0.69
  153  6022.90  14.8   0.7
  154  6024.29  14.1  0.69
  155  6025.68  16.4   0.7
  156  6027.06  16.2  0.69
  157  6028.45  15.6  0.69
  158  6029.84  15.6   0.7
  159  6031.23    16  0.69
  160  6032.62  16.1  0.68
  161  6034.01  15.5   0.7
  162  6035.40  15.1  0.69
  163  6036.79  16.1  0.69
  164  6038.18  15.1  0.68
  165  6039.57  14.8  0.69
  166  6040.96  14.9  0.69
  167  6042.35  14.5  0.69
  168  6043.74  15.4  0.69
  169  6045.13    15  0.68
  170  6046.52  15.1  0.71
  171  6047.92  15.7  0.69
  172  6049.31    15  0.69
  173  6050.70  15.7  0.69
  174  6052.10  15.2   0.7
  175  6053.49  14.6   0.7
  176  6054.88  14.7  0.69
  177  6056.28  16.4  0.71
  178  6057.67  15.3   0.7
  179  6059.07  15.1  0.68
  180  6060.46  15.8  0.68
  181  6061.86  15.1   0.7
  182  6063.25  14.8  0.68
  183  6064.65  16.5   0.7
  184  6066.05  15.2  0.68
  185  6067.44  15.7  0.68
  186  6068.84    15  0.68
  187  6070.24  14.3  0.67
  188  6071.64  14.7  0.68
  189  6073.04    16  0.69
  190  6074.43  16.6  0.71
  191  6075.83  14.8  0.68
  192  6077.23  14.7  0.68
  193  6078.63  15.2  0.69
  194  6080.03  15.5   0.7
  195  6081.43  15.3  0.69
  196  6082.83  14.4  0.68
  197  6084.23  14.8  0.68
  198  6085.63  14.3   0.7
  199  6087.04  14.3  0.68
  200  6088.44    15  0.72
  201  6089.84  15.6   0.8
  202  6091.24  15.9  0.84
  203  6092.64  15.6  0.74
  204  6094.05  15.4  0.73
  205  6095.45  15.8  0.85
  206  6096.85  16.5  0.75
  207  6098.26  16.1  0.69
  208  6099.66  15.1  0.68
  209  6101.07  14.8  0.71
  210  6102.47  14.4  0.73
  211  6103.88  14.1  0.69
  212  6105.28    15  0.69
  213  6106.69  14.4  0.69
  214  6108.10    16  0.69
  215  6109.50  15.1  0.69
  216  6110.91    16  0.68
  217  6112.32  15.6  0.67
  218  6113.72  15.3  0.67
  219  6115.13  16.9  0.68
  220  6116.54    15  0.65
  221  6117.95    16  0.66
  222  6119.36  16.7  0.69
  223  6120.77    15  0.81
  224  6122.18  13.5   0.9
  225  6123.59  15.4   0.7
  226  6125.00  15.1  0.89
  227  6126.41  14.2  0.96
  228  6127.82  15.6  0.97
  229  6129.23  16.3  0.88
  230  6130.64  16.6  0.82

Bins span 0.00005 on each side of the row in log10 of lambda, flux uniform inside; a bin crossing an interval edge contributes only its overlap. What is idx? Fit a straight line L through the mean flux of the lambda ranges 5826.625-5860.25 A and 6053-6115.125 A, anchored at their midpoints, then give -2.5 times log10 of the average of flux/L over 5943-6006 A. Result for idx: 0.02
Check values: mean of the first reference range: 15.4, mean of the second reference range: 15.3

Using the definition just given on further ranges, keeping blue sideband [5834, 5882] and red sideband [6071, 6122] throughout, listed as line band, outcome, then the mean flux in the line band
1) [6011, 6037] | 0.011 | 15.1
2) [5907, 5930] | 0.026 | 14.9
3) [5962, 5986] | 0.023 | 15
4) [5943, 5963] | 0.012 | 15.1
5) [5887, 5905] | 0.161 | 13.2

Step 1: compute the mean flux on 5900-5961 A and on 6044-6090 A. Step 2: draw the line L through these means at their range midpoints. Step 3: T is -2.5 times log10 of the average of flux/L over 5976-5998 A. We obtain 0.005 mag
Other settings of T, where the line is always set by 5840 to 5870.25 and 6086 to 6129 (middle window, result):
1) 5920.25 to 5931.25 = 0.04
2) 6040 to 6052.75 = 0.01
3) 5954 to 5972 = 0.01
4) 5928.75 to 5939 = 0.02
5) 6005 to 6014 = 0.04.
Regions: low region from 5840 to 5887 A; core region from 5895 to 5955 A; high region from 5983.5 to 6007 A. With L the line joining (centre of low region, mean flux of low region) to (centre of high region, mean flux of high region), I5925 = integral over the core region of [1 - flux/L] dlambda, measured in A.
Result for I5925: 1.39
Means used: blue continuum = 15.1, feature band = 14.8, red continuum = 15.2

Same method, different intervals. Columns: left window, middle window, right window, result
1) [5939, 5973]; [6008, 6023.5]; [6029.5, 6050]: 0.60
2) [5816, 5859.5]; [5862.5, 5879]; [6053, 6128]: 0.54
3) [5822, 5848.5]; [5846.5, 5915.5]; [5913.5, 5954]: 2.77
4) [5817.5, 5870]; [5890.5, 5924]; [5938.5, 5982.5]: 2.10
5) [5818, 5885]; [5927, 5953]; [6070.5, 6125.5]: 0.47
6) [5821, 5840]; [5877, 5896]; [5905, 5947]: 2.05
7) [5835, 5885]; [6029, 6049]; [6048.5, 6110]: -0.16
